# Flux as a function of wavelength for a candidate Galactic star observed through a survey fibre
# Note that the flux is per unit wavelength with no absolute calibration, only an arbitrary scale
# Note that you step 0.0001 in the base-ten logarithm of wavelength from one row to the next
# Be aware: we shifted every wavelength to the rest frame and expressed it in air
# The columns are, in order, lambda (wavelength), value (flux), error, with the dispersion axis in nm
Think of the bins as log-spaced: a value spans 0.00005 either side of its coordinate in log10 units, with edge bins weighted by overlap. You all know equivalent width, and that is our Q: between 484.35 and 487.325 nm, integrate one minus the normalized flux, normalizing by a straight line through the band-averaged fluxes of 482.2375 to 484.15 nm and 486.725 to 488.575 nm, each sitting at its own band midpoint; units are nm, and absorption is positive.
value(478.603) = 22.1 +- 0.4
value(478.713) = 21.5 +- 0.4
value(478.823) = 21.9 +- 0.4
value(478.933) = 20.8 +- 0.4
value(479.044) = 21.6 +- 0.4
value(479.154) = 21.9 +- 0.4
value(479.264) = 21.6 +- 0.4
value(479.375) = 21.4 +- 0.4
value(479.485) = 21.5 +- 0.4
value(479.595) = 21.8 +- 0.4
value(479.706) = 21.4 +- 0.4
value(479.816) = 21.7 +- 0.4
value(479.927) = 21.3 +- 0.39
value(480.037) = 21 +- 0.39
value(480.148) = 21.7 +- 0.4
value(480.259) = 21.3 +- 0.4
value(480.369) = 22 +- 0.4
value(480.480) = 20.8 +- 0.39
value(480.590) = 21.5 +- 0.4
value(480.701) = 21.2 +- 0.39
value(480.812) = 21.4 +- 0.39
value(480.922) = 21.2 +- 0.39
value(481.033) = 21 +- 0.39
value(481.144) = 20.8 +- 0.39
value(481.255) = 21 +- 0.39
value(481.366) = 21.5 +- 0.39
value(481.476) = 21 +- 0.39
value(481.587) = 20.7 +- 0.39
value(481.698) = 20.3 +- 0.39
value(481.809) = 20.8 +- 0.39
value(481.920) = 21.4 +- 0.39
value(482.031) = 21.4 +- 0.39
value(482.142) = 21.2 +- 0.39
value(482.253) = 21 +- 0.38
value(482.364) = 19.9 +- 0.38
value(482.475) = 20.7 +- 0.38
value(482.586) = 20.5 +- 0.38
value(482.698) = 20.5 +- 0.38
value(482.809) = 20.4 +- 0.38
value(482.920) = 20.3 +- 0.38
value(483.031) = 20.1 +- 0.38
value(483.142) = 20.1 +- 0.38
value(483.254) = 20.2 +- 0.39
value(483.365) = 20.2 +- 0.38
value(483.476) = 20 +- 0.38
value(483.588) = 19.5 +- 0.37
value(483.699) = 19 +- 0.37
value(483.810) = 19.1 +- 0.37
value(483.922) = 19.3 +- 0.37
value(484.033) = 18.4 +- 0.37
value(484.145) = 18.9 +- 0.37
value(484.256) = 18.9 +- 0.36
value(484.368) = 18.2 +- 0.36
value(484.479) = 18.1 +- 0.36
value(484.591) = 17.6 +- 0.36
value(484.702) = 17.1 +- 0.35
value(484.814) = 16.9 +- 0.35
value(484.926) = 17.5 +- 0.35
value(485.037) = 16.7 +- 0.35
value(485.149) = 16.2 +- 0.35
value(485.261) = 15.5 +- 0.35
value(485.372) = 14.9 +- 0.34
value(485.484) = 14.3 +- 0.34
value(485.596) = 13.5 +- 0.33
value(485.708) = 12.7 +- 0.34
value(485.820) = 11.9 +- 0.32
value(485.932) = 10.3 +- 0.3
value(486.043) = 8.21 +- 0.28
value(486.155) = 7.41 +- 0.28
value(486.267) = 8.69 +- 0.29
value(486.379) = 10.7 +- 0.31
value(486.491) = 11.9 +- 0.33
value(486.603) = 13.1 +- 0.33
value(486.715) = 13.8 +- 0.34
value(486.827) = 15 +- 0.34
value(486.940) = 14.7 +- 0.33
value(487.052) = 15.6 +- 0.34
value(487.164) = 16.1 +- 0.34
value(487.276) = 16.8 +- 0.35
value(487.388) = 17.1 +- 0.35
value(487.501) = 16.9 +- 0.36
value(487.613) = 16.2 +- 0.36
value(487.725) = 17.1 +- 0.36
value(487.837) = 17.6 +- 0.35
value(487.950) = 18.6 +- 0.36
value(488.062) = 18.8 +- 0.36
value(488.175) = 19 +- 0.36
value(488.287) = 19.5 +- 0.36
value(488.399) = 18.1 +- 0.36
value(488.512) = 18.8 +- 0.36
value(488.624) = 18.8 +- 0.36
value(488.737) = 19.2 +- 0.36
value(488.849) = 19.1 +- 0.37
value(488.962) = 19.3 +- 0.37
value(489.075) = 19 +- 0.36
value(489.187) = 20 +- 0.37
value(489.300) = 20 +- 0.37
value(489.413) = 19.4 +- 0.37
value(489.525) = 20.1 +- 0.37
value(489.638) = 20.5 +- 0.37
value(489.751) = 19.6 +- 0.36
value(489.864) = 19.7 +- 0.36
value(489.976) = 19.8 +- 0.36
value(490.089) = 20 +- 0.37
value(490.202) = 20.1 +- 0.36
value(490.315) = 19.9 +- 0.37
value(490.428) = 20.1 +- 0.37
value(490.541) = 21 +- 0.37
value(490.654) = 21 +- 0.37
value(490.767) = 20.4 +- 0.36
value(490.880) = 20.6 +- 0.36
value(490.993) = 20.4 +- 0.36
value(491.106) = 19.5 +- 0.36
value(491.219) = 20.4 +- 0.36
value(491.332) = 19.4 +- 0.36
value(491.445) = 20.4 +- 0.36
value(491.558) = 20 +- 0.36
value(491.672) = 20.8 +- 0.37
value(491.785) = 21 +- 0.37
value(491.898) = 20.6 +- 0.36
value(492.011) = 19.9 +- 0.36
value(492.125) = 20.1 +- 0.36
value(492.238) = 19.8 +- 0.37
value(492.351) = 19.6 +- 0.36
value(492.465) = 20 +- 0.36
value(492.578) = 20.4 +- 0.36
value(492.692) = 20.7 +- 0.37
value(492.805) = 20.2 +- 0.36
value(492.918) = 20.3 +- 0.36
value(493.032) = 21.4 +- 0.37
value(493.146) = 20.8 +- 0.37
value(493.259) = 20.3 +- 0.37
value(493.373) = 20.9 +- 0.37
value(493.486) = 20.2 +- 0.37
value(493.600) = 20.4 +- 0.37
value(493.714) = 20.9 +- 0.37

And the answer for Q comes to 0.677 nm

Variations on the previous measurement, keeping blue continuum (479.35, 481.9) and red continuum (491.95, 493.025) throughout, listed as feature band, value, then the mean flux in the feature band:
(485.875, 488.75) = 0.748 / 15.3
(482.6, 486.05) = 0.579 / 17.4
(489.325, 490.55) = 0.025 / 20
